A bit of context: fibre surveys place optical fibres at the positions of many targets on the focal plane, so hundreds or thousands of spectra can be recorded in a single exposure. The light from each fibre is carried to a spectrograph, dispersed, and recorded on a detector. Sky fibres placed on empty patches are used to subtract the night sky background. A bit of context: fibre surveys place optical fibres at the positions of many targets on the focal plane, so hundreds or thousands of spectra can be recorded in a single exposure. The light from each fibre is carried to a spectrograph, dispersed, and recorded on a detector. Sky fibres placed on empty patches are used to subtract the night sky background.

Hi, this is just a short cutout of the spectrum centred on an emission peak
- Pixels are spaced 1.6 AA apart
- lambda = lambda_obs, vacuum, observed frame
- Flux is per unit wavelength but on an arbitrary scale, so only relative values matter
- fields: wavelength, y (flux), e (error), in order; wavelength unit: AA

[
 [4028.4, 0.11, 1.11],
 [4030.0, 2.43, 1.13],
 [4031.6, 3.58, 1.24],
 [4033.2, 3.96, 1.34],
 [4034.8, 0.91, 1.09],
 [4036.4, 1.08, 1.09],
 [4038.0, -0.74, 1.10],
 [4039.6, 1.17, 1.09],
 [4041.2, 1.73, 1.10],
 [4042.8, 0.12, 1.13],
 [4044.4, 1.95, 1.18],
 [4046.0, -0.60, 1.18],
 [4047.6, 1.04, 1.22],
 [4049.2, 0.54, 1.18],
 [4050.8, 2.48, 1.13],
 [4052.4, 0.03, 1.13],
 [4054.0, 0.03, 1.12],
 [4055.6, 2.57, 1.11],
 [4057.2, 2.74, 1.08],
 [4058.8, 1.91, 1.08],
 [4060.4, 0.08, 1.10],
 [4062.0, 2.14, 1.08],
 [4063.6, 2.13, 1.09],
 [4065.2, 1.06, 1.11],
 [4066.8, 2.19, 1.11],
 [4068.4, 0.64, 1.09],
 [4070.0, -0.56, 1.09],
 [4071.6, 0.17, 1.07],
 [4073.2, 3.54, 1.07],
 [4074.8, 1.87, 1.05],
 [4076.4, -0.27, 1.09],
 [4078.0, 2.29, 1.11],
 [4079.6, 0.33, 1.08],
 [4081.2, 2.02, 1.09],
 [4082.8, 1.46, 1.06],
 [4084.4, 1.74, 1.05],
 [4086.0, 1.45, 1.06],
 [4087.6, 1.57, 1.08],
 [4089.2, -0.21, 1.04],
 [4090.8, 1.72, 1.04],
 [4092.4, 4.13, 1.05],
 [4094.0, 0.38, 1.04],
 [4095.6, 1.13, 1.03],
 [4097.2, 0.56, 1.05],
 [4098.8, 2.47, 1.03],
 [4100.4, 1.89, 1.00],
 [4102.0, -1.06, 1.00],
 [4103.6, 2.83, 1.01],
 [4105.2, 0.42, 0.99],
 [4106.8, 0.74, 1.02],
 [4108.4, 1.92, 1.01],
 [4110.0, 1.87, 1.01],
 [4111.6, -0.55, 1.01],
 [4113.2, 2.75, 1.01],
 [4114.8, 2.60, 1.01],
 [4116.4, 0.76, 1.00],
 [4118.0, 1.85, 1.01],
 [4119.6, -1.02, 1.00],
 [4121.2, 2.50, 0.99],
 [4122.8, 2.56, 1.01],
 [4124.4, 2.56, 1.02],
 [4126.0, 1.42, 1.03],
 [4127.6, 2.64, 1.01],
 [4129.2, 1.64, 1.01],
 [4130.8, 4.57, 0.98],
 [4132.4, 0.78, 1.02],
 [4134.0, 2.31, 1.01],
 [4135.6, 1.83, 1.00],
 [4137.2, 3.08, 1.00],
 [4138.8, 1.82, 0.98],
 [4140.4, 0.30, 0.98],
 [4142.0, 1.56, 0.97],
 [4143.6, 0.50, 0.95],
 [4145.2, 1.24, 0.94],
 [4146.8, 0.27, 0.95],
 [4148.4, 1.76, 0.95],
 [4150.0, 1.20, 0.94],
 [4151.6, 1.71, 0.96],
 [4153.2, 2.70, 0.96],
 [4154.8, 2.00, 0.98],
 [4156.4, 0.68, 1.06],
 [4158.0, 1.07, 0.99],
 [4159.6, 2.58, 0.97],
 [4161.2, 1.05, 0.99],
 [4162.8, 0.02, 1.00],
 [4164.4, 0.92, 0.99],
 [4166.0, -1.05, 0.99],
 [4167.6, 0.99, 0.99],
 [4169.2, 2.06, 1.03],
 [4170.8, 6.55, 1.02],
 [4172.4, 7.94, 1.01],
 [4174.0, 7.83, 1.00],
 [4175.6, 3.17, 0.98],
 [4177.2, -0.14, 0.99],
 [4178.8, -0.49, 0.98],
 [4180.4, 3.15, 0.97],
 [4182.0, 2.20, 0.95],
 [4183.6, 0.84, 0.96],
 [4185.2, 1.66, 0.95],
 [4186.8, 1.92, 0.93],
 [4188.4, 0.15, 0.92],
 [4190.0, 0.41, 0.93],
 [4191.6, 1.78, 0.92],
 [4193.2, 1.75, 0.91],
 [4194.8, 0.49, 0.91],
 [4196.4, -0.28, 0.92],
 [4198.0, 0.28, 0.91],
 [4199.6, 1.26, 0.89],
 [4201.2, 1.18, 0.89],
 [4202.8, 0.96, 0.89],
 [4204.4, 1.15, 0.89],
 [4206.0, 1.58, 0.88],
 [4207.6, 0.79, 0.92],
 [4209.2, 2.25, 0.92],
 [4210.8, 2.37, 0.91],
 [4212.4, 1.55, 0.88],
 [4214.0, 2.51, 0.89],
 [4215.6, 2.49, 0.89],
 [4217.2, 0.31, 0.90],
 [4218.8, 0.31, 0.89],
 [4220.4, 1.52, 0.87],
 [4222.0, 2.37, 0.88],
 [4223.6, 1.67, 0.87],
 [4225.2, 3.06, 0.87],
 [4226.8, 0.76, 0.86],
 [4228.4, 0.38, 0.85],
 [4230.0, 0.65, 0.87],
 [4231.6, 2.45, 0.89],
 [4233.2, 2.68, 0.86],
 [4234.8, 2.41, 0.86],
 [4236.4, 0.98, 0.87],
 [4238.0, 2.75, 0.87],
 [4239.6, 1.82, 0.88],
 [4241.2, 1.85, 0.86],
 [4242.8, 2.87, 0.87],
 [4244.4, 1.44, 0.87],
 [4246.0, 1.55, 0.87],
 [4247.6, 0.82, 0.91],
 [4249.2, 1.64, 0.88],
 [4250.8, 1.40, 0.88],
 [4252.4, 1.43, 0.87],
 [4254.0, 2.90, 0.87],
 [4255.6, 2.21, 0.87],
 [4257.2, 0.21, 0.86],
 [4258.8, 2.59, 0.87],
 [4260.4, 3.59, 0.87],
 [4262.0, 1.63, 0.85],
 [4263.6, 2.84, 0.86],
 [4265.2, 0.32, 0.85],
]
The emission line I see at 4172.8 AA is [O II]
